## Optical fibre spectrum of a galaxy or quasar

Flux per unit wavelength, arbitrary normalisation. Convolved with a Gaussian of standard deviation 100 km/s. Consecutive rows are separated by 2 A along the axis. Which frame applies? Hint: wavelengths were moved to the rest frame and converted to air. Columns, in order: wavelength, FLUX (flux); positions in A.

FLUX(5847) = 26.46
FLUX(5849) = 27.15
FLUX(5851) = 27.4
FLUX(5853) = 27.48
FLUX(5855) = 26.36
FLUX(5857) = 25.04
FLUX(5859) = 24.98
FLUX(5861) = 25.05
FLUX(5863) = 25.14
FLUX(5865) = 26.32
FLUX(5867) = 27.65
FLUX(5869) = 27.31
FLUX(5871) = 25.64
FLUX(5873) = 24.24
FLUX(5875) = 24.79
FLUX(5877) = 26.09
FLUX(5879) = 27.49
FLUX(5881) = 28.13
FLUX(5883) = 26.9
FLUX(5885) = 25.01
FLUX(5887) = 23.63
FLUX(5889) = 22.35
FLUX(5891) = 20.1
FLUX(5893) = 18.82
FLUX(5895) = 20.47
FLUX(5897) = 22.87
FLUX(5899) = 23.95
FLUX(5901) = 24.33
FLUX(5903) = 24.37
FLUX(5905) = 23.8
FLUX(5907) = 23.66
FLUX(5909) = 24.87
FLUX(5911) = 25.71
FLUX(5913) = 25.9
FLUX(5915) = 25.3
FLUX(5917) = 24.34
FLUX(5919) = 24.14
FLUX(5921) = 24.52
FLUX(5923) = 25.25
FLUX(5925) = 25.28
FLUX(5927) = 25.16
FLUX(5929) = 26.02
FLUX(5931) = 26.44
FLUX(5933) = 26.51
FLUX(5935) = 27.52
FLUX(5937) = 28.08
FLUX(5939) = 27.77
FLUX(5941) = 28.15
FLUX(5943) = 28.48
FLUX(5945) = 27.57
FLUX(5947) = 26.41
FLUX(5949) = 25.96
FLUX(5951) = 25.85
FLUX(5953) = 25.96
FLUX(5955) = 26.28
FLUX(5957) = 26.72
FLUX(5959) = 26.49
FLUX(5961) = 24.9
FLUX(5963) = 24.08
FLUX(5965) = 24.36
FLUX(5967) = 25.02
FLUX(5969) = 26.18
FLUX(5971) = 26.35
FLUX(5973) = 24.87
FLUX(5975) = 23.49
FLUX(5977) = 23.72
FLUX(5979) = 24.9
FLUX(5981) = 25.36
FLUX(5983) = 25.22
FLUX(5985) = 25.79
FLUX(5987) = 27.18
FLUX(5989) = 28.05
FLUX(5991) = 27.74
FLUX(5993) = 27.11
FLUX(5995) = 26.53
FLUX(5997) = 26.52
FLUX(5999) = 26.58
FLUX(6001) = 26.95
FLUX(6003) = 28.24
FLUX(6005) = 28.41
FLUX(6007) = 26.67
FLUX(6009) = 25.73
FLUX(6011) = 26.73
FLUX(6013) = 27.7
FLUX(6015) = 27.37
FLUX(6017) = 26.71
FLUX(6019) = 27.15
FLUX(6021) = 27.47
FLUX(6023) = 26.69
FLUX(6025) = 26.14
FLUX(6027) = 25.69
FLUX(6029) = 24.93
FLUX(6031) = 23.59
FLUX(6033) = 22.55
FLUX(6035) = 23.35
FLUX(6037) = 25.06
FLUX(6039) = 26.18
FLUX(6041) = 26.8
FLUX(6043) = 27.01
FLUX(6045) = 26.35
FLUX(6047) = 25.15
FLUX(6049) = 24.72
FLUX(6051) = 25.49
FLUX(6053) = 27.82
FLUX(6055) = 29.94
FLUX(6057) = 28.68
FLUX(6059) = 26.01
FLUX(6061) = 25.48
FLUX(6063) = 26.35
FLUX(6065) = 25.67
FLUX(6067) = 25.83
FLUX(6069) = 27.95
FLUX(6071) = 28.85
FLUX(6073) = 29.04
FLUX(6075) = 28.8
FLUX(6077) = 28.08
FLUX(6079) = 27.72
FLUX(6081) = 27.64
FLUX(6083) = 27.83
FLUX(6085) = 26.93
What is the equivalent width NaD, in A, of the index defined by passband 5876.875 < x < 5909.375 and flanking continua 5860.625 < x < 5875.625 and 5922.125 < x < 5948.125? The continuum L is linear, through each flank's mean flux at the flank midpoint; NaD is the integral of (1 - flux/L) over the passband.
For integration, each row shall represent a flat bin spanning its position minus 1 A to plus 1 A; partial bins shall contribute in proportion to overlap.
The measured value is 2.9 A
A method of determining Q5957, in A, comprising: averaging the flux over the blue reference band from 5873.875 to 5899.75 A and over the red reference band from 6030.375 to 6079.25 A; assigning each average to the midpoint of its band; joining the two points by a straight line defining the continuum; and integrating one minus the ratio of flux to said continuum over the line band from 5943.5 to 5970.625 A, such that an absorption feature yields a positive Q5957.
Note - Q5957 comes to -1.0 A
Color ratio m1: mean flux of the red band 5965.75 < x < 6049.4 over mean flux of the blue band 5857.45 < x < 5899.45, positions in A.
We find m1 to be 1.06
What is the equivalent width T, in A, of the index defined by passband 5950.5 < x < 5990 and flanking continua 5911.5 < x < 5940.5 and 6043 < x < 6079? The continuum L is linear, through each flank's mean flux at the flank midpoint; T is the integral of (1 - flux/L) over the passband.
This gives 1.14 A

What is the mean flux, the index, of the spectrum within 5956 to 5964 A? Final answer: 25.5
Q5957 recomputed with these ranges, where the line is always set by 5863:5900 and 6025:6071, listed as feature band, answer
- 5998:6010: -0.69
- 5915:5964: -2.11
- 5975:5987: 0.17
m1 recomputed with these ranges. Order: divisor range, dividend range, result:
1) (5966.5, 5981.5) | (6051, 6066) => 1.08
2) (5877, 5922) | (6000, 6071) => 1.09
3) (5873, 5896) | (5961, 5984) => 1.04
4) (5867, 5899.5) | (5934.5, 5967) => 1.09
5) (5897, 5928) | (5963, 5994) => 1.04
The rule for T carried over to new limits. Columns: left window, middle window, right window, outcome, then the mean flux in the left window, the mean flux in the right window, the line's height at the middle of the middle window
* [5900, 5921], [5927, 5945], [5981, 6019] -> -1.40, 24.6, 26.9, 25.3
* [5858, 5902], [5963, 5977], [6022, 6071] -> 0.27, 24.6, 26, 25.4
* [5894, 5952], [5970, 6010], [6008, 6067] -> -0.62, 25.5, 26.1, 25.9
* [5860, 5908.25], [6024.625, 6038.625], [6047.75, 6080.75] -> 1.20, 24.5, 27.3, 26.8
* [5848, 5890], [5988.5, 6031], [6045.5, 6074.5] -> -0.23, 25.9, 26.9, 26.7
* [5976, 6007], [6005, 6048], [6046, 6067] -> 0.83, 26.6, 26.5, 26.5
